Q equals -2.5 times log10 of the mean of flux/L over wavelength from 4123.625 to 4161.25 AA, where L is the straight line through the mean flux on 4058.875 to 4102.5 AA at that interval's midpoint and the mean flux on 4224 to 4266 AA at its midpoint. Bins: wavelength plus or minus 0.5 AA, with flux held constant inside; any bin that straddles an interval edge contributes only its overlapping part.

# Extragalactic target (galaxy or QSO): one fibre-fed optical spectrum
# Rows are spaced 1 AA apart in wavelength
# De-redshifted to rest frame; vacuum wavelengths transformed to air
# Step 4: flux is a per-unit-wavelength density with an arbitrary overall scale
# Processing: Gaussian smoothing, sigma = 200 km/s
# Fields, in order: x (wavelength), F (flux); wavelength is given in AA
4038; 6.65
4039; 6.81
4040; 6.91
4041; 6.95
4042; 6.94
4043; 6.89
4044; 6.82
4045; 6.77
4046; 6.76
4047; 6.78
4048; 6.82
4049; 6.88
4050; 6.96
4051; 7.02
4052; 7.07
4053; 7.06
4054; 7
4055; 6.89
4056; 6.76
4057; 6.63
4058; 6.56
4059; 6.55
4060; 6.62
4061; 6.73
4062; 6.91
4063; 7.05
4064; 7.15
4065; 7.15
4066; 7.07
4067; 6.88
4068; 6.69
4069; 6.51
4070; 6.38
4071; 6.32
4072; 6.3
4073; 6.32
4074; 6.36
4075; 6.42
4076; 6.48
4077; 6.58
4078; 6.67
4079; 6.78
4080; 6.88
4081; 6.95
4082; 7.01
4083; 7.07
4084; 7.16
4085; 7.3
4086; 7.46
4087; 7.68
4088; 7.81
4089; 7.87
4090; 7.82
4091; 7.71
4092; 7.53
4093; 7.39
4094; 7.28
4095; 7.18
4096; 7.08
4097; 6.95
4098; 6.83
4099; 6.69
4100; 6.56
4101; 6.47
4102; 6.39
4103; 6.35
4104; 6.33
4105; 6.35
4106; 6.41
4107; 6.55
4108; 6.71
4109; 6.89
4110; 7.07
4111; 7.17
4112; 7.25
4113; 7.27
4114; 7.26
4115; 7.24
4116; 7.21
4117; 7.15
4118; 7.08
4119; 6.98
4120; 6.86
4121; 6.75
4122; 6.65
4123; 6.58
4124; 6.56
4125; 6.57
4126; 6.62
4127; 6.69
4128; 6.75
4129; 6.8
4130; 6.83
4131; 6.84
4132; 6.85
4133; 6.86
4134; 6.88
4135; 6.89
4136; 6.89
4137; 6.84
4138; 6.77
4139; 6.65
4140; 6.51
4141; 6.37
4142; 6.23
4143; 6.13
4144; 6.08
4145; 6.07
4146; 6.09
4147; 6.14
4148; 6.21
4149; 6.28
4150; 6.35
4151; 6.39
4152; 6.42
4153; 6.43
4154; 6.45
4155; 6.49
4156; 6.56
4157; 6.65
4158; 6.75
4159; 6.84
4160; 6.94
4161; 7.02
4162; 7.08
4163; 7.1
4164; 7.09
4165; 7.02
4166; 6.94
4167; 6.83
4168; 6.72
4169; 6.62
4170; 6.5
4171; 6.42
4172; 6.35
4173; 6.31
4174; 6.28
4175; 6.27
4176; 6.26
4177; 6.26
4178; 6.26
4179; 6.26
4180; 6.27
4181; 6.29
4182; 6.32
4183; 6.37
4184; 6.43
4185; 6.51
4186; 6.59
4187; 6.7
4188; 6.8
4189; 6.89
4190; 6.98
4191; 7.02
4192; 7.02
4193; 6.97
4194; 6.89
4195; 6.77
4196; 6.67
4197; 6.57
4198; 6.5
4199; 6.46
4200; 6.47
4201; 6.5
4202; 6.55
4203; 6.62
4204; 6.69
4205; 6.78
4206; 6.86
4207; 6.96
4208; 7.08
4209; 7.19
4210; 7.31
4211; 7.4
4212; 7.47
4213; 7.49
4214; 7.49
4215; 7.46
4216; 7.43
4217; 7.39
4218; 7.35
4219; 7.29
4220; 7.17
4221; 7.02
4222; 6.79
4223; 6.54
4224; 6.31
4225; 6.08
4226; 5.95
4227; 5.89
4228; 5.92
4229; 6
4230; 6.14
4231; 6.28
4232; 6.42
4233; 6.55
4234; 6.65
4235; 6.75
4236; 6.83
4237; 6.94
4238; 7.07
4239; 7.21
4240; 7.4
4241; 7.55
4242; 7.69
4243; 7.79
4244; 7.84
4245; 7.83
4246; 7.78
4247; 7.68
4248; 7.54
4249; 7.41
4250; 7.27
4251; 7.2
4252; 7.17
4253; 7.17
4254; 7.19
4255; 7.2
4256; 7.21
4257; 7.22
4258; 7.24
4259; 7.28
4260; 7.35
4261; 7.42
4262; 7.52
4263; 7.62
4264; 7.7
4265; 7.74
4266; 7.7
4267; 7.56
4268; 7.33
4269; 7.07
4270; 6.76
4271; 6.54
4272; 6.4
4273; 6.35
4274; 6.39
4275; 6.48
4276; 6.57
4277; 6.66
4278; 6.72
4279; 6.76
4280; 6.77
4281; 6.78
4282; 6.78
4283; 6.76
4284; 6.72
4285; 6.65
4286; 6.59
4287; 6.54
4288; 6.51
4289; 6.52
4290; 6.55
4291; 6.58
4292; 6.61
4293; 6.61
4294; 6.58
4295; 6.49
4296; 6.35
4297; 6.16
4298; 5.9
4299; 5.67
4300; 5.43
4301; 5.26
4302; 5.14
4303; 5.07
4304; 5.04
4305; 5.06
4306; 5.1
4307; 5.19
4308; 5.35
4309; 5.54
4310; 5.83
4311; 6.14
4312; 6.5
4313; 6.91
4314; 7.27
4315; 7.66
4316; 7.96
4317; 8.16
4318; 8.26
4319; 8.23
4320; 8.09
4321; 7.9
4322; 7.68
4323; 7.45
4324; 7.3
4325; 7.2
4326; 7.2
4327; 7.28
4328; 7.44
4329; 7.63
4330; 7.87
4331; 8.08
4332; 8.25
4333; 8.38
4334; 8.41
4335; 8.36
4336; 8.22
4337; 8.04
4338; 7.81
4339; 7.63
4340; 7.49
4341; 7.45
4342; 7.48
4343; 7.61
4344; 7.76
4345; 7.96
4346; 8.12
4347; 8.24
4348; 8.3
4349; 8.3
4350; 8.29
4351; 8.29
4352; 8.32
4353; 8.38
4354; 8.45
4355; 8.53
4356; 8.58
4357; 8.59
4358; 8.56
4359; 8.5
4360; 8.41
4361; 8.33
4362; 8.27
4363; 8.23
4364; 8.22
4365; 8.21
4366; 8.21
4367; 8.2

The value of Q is 0.07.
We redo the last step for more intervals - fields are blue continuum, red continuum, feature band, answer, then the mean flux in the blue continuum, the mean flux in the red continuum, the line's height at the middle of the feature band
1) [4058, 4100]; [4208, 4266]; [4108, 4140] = 0.019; 6.96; 7.12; 7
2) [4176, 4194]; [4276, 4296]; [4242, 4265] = -0.129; 6.58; 6.63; 6.62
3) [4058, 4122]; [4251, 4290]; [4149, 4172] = 0.039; 6.91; 6.97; 6.94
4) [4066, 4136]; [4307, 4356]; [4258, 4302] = 0.121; 6.89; 7.67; 7.5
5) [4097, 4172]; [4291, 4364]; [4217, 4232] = 0.077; 6.69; 7.34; 6.99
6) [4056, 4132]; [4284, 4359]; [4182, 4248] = 0.024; 6.88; 7.2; 7.05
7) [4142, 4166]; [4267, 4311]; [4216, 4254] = -0.099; 6.55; 6.25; 6.37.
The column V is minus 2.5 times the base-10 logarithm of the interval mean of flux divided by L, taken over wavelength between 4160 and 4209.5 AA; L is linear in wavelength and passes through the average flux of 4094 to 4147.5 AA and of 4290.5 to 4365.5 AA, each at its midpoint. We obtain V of 0.04 mag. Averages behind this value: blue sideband 6.73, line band 6.66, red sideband 7.35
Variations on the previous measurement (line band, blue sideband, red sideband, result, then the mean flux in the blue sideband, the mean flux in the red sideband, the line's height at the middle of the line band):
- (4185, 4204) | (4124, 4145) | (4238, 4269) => 0.05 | 6.64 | 7.45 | 7.05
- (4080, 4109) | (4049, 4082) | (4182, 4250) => -0.04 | 6.75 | 6.91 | 6.78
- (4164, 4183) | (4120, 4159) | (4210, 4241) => 0.03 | 6.56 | 6.84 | 6.67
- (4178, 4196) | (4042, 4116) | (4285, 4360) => 0.06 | 6.9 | 7.22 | 7.04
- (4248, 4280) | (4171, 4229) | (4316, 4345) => 0.02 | 6.71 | 7.81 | 7.25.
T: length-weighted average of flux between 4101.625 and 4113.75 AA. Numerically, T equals 6.74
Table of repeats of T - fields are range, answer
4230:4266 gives 7.27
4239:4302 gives 6.93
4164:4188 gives 6.49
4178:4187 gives 6.39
